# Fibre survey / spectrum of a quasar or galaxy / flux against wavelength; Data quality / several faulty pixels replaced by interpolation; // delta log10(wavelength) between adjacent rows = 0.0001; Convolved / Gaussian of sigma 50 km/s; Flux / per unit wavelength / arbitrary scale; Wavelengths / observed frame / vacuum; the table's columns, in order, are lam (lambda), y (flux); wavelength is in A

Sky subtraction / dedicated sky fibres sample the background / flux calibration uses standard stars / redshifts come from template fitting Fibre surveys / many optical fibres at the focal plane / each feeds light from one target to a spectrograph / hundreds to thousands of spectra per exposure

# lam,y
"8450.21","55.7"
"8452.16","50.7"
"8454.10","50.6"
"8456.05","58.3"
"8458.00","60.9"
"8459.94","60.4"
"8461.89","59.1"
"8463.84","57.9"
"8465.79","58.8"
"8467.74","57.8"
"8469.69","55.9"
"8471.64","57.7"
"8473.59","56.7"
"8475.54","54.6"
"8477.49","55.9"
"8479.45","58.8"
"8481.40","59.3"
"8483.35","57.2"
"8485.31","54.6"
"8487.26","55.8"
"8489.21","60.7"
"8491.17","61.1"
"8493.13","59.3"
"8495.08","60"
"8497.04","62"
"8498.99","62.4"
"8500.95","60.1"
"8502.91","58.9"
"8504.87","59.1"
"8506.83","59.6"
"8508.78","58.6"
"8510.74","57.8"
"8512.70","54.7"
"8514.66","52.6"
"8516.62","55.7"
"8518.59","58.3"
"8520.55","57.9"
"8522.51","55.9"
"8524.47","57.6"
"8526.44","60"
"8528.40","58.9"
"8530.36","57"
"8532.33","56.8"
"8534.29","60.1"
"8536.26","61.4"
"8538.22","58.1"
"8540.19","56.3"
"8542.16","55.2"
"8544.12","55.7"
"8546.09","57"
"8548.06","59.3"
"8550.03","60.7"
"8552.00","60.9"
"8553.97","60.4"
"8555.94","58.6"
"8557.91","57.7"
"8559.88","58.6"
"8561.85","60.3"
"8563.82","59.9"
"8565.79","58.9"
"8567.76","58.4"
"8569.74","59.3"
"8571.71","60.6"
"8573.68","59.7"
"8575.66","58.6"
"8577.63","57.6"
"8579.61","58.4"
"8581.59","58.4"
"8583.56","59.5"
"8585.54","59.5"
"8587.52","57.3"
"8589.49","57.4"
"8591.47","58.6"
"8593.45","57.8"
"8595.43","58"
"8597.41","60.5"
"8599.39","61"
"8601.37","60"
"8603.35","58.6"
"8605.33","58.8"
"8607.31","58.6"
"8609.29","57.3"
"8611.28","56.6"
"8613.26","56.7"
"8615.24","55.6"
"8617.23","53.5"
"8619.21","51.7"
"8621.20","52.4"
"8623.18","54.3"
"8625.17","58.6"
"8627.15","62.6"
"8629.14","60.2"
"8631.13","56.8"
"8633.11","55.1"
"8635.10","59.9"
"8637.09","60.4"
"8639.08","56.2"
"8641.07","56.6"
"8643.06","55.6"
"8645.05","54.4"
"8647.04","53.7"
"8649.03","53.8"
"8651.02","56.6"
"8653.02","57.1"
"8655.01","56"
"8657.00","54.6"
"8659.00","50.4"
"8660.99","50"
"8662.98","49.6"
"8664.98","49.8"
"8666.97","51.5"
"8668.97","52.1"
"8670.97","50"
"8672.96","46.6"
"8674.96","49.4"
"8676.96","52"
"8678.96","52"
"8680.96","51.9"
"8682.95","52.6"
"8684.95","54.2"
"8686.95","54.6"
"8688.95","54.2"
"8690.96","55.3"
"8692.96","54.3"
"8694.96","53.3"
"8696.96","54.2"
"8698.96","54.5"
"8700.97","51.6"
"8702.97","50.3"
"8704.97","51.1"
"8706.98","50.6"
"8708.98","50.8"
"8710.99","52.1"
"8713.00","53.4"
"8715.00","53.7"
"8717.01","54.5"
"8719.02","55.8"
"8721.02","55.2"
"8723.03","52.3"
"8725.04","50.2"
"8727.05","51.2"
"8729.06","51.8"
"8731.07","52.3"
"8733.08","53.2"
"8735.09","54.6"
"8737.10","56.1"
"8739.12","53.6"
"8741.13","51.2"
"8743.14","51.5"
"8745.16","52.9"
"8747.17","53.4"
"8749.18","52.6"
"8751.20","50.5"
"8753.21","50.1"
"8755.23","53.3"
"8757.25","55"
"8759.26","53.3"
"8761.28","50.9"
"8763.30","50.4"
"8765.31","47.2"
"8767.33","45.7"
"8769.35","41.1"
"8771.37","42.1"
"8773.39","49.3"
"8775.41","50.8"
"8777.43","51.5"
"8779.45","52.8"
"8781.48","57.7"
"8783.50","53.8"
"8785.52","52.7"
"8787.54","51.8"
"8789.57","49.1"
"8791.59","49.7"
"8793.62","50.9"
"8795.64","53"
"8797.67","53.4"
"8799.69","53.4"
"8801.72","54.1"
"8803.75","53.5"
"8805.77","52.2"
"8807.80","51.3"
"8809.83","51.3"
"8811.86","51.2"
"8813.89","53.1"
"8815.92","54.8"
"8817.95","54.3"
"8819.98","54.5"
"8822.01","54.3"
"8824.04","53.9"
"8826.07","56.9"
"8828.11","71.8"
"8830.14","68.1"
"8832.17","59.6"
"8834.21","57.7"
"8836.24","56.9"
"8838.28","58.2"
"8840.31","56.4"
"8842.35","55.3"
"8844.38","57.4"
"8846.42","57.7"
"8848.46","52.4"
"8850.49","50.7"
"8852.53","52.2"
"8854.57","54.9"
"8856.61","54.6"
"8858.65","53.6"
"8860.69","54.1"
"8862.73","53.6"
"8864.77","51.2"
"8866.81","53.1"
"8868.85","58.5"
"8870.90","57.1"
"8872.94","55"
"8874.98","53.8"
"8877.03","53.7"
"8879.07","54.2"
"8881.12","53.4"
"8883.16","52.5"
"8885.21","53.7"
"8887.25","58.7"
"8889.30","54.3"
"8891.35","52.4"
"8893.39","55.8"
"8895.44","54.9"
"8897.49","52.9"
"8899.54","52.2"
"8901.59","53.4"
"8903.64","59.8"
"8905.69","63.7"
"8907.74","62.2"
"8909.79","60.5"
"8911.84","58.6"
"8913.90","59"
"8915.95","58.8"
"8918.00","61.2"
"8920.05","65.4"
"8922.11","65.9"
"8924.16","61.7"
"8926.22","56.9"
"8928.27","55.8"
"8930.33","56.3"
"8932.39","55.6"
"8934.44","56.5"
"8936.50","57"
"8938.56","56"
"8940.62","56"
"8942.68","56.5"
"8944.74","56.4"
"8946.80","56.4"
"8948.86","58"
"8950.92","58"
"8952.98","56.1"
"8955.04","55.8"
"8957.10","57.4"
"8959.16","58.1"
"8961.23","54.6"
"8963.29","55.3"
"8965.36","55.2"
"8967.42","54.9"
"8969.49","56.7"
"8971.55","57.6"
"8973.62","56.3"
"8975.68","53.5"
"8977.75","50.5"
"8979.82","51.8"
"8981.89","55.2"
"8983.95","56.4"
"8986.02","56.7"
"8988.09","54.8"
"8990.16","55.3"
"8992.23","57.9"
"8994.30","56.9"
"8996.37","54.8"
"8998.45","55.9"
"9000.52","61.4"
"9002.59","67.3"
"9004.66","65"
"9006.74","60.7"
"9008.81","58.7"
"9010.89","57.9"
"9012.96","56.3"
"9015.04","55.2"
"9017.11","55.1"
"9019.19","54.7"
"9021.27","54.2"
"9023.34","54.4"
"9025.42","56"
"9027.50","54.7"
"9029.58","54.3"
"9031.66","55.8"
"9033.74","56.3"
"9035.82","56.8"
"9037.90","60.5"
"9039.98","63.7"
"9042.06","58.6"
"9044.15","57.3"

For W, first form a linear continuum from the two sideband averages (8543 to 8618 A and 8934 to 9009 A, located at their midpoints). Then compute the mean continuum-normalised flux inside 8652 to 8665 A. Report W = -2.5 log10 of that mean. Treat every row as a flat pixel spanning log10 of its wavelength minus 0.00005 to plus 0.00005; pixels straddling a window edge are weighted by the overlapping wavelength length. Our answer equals 0.11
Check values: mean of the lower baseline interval 58.5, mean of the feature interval 52.7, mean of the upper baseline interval 56.8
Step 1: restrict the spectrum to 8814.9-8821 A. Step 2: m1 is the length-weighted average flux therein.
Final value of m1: 54.5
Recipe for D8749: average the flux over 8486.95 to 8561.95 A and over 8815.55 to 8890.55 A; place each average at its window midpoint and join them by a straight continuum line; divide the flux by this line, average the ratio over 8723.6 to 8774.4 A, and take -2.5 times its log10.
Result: 0.11 mag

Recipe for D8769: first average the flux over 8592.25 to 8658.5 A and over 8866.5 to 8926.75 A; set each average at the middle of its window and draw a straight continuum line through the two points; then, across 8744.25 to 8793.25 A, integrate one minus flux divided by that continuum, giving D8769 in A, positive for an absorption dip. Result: 5.42 A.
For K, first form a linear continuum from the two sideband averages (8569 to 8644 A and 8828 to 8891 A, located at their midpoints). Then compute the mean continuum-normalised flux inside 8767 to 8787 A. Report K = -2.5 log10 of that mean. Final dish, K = 0.132 mag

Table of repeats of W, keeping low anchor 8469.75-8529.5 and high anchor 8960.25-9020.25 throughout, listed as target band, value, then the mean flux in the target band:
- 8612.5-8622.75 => 0.073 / 53.9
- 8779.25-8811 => 0.093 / 52.5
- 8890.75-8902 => 0.064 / 53.7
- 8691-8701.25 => 0.070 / 53.9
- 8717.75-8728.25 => 0.087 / 53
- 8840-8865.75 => 0.057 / 54.1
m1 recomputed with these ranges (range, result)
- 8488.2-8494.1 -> 60.3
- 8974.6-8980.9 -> 52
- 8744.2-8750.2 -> 53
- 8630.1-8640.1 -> 57.7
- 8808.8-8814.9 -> 51.8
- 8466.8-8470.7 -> 56.9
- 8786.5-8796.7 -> 50.9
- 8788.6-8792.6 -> 49.5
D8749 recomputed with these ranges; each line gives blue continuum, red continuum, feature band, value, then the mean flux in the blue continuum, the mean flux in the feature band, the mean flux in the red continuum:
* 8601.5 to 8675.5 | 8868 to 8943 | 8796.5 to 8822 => 0.063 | 55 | 53.1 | 57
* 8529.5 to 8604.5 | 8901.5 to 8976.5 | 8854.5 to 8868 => 0.087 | 58.7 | 53.6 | 57.8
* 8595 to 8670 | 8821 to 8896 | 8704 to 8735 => 0.065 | 55.9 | 52.6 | 55.7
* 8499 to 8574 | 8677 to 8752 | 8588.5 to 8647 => -0.028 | 58.4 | 57.3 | 52.9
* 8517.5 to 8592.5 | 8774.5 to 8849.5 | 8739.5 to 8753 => 0.076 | 58.5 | 52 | 54.8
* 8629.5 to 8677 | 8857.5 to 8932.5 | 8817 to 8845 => -0.046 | 53.8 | 58.3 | 56.6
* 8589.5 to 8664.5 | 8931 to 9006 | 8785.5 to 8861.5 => 0.034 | 56.4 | 54.8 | 56.6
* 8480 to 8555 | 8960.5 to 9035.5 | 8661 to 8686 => 0.135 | 58.3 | 51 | 56.4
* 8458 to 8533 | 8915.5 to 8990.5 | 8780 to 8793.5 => 0.097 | 58.1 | 52.3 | 56.8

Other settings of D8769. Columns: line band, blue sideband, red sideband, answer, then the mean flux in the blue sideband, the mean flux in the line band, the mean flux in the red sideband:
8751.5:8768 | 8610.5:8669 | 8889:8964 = 1.6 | 55.1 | 50.8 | 57.5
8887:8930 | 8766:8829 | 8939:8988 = -2.8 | 52.4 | 58.3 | 55.8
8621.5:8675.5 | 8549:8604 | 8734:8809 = 1.7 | 59.1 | 54.5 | 51.5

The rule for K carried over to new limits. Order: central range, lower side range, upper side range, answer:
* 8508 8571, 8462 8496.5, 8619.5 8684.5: -0.03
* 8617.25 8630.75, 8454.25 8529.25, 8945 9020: 0.02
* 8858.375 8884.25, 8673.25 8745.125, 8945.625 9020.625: 0.02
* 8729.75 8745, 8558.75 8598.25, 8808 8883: 0.07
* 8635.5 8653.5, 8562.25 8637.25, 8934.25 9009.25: 0.03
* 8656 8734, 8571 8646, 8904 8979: 0.11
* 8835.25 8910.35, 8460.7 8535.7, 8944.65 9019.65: 0.03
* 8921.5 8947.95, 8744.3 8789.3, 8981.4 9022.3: -0.03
